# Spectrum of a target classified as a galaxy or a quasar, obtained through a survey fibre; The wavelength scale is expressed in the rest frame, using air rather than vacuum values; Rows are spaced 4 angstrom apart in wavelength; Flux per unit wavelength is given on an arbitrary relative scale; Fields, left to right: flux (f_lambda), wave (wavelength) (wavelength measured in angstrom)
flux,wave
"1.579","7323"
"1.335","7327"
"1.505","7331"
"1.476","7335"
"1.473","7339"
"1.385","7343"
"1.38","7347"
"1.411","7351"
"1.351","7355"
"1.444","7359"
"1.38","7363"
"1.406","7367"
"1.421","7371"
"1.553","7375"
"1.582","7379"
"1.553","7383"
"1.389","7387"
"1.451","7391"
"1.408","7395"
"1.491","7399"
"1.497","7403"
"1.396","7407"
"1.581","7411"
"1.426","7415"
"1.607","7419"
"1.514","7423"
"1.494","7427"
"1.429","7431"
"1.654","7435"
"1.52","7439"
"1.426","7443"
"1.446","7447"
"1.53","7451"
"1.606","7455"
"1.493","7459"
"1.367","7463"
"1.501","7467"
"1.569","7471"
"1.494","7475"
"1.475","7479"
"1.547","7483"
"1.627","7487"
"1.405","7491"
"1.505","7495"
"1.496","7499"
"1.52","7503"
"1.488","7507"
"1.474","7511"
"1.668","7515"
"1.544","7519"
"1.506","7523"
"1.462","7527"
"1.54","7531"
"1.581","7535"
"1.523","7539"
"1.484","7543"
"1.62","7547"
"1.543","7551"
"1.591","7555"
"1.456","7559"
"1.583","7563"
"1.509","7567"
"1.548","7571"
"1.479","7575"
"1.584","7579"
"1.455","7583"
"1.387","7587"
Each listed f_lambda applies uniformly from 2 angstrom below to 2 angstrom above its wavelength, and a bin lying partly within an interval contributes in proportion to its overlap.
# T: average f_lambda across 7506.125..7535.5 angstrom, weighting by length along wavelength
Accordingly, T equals 1.53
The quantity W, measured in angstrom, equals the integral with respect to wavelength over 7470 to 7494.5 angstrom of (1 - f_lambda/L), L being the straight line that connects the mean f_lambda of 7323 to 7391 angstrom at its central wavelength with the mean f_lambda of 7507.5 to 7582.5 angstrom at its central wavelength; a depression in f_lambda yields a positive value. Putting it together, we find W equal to -0.18 angstrom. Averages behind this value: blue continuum 1.44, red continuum 1.54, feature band 1.52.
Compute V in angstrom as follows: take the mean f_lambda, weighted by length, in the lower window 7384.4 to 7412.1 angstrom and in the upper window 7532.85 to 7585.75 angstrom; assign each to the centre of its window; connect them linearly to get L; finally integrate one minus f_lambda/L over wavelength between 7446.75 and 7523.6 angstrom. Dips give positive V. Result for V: -0.9 angstrom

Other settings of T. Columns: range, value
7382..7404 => 1.46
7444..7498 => 1.5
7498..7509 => 1.5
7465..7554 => 1.53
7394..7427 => 1.49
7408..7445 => 1.51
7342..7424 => 1.46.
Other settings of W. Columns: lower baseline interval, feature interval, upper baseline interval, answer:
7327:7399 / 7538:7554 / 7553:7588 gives -0.4 angstrom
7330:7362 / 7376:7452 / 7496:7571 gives -1.6 angstrom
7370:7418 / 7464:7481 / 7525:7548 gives 0.1 angstrom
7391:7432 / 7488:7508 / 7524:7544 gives 0.3 angstrom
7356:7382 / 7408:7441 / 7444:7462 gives -0.7 angstrom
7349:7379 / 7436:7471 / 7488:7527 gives -0.3 angstrom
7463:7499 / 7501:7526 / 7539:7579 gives -0.2 angstrom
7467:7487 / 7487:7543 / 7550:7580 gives 0.5 angstrom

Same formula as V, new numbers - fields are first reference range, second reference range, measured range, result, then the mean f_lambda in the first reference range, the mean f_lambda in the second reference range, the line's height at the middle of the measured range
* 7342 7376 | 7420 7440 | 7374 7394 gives -0.6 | 1.41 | 1.53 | 1.45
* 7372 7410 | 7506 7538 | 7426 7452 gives 0.0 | 1.48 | 1.53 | 1.5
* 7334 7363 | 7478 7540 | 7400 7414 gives -0.3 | 1.41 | 1.52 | 1.45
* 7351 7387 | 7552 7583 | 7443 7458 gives -0.3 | 1.45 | 1.53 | 1.49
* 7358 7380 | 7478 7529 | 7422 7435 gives -0.2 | 1.46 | 1.52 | 1.49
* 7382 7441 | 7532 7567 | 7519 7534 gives 0.2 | 1.49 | 1.55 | 1.54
